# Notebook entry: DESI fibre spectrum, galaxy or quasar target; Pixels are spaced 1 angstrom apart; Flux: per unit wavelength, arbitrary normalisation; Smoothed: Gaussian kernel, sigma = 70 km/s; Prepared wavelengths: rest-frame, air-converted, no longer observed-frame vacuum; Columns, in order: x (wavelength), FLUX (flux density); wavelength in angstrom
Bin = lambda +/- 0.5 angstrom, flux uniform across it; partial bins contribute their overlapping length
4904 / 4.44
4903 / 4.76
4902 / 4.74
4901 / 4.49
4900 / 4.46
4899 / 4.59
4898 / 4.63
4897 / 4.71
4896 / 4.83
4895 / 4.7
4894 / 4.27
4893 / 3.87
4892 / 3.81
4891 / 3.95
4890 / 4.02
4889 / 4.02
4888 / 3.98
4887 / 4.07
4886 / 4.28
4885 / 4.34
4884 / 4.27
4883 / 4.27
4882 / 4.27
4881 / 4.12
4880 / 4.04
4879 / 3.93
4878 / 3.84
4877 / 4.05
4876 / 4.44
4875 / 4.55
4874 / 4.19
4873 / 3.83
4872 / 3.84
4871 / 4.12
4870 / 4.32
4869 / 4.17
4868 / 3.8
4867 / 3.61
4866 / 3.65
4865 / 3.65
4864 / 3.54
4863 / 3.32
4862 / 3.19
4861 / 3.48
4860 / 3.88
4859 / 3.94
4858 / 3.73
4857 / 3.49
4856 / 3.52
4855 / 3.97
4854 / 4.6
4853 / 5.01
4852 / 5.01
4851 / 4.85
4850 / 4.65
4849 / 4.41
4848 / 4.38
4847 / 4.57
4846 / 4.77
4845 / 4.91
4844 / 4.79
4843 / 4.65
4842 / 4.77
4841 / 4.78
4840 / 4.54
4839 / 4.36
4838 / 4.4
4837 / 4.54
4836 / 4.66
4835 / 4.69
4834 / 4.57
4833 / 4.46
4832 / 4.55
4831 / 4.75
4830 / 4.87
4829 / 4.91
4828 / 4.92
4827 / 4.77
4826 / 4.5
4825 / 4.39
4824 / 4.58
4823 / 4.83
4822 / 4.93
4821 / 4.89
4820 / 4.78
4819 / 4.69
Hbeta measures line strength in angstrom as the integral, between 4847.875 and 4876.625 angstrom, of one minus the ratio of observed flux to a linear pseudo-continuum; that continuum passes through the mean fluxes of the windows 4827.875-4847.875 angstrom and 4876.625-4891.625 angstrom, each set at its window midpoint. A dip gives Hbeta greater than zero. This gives 2.2 angstrom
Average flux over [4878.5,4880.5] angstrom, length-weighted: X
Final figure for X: 3.99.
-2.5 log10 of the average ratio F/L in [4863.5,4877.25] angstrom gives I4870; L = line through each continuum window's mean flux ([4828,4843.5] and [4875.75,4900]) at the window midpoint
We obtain 0.10 mag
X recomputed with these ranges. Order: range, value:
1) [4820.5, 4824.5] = 4.81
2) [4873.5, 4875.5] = 4.37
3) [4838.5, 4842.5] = 4.61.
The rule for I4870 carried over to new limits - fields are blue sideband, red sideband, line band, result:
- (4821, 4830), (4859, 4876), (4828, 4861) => -0.04 mag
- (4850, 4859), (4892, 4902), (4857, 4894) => 0.11 mag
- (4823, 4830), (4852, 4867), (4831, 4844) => -0.05 mag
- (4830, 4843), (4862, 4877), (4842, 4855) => -0.08 mag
